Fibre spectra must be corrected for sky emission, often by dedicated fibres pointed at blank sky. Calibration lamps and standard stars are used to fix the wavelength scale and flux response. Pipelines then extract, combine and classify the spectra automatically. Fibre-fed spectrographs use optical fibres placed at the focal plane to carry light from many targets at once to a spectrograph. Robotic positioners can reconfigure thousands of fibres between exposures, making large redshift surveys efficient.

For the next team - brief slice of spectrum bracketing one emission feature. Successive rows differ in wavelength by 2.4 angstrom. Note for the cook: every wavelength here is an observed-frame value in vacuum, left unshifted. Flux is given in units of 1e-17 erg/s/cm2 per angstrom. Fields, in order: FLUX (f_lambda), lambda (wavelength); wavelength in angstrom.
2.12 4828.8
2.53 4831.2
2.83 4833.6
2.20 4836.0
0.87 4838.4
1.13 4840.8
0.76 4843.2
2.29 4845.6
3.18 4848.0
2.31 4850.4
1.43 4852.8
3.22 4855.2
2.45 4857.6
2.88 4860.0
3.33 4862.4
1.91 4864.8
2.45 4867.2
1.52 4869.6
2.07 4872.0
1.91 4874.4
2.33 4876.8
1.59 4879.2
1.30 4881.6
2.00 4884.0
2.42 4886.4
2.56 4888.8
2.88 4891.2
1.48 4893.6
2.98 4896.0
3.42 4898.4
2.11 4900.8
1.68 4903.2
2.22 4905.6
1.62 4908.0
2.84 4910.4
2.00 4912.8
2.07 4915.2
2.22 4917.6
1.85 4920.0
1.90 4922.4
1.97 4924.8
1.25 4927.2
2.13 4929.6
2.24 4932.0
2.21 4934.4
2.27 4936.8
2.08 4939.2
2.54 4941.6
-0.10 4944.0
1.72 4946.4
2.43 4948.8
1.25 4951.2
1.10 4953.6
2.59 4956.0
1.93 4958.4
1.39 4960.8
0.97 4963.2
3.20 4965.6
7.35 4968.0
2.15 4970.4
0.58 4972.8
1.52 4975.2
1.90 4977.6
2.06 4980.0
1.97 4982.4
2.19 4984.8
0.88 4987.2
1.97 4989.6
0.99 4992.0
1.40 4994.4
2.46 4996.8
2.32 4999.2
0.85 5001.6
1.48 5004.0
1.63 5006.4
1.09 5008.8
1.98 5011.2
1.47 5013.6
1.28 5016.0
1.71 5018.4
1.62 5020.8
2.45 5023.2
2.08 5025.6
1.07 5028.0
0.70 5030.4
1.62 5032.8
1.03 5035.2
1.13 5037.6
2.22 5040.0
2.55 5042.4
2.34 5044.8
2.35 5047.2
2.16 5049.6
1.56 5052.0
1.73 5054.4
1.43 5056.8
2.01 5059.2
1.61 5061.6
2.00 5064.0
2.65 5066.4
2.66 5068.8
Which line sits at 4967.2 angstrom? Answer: H-gamma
